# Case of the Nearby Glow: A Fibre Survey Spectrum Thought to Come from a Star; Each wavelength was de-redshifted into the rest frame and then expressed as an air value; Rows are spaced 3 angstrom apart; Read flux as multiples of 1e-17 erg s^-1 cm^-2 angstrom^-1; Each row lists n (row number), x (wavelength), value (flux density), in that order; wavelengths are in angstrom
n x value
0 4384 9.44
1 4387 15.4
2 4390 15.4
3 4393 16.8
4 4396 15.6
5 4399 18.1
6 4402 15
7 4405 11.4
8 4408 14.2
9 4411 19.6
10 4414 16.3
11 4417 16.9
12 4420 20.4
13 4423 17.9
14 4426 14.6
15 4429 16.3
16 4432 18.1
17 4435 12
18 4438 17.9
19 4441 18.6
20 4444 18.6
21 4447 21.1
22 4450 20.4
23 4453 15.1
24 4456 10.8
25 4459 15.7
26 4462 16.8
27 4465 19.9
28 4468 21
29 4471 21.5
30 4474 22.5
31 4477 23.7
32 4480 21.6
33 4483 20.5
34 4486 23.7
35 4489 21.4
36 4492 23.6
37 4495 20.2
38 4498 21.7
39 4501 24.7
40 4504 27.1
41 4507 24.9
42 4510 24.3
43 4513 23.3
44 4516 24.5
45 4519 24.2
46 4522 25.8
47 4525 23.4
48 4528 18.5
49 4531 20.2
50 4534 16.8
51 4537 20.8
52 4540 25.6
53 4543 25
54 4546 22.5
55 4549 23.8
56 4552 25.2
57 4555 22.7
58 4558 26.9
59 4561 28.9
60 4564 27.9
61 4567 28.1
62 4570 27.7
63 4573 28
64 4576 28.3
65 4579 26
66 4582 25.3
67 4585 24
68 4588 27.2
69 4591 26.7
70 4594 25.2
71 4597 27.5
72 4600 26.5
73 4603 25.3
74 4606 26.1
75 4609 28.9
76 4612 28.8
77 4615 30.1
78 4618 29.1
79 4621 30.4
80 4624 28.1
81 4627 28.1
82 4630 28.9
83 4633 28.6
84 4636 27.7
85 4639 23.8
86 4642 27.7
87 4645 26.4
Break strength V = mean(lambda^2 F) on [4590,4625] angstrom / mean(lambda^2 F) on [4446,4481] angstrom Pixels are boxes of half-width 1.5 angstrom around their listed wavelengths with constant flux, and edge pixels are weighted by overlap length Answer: 1.55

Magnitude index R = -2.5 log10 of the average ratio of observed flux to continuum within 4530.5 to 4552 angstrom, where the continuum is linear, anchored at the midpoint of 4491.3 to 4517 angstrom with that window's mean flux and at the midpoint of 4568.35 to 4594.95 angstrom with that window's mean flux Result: 0.124 mag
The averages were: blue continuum 23.8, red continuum 26.5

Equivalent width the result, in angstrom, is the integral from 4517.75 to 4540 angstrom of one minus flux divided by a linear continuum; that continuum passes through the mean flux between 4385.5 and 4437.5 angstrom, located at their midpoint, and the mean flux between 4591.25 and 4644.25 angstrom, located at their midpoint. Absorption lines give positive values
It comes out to 1.01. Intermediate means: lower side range 16.2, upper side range 27.7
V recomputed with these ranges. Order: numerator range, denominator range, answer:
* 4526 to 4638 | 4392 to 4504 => 1.49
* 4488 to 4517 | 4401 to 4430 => 1.51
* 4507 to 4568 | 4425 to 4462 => 1.50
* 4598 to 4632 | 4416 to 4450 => 1.73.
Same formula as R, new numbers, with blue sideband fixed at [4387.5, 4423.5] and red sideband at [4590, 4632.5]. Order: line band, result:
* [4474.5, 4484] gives -0.08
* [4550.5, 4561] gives -0.03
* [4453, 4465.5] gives 0.25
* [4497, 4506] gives -0.14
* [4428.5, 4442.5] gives 0.09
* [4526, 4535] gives 0.23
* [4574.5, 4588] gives 0.01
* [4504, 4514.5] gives -0.11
